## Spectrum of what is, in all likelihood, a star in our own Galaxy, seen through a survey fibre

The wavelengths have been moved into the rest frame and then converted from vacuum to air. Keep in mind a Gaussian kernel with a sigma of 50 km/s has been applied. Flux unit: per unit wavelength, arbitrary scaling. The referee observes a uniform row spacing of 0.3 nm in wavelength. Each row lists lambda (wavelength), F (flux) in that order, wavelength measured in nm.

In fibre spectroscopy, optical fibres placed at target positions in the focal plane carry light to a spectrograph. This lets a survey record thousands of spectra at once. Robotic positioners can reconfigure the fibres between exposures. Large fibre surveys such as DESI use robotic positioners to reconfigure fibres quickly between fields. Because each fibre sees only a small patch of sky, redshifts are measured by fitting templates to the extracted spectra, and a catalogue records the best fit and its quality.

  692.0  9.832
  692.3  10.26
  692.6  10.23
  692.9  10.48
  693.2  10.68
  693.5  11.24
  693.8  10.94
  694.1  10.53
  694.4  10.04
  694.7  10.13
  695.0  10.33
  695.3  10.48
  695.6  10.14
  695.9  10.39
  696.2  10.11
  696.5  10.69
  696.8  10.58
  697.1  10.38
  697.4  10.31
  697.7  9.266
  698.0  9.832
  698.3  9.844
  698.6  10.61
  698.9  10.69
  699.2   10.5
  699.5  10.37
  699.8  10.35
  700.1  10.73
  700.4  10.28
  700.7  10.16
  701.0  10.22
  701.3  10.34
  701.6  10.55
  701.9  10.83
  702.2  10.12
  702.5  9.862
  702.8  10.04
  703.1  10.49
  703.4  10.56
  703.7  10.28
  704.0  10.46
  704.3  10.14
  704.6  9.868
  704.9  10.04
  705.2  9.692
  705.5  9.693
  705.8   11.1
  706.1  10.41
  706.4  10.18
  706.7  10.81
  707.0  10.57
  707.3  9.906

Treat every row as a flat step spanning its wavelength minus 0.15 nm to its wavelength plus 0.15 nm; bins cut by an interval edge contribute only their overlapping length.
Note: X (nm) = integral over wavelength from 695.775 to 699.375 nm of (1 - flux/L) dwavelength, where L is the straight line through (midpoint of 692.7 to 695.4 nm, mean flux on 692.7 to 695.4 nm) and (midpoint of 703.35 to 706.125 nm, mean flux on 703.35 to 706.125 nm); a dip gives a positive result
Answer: 0.05 nm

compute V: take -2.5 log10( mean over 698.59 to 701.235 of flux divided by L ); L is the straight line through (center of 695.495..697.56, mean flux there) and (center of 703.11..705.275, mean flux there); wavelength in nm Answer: -0.01 mag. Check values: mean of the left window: 10.4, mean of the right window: 10.2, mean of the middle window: 10.4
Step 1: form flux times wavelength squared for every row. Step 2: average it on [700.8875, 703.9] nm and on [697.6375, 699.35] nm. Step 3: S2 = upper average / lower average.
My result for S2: 1.0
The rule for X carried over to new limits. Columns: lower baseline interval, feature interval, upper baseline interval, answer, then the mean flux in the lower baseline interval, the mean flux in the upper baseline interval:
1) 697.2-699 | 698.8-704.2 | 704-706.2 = -0.14 nm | 10.1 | 10.2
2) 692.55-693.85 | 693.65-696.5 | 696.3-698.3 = 0.03 nm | 10.7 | 10.1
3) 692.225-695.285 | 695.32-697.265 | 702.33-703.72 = 0.01 nm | 10.5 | 10.2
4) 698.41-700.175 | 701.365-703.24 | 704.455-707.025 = 0.01 nm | 10.5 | 10.2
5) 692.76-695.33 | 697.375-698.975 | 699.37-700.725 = 0.06 nm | 10.5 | 10.4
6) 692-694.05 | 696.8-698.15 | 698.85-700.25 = 0.07 nm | 10.6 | 10.5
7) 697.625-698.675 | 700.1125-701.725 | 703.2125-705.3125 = -0.05 nm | 9.88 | 10.2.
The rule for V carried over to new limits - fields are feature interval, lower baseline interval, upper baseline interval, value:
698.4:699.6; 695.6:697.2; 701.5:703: -0.02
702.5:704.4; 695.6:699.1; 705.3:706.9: 0.01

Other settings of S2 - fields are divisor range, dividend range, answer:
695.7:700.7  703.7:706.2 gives 1.01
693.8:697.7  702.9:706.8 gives 1.02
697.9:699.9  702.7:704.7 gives 1.01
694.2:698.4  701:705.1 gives 1.03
